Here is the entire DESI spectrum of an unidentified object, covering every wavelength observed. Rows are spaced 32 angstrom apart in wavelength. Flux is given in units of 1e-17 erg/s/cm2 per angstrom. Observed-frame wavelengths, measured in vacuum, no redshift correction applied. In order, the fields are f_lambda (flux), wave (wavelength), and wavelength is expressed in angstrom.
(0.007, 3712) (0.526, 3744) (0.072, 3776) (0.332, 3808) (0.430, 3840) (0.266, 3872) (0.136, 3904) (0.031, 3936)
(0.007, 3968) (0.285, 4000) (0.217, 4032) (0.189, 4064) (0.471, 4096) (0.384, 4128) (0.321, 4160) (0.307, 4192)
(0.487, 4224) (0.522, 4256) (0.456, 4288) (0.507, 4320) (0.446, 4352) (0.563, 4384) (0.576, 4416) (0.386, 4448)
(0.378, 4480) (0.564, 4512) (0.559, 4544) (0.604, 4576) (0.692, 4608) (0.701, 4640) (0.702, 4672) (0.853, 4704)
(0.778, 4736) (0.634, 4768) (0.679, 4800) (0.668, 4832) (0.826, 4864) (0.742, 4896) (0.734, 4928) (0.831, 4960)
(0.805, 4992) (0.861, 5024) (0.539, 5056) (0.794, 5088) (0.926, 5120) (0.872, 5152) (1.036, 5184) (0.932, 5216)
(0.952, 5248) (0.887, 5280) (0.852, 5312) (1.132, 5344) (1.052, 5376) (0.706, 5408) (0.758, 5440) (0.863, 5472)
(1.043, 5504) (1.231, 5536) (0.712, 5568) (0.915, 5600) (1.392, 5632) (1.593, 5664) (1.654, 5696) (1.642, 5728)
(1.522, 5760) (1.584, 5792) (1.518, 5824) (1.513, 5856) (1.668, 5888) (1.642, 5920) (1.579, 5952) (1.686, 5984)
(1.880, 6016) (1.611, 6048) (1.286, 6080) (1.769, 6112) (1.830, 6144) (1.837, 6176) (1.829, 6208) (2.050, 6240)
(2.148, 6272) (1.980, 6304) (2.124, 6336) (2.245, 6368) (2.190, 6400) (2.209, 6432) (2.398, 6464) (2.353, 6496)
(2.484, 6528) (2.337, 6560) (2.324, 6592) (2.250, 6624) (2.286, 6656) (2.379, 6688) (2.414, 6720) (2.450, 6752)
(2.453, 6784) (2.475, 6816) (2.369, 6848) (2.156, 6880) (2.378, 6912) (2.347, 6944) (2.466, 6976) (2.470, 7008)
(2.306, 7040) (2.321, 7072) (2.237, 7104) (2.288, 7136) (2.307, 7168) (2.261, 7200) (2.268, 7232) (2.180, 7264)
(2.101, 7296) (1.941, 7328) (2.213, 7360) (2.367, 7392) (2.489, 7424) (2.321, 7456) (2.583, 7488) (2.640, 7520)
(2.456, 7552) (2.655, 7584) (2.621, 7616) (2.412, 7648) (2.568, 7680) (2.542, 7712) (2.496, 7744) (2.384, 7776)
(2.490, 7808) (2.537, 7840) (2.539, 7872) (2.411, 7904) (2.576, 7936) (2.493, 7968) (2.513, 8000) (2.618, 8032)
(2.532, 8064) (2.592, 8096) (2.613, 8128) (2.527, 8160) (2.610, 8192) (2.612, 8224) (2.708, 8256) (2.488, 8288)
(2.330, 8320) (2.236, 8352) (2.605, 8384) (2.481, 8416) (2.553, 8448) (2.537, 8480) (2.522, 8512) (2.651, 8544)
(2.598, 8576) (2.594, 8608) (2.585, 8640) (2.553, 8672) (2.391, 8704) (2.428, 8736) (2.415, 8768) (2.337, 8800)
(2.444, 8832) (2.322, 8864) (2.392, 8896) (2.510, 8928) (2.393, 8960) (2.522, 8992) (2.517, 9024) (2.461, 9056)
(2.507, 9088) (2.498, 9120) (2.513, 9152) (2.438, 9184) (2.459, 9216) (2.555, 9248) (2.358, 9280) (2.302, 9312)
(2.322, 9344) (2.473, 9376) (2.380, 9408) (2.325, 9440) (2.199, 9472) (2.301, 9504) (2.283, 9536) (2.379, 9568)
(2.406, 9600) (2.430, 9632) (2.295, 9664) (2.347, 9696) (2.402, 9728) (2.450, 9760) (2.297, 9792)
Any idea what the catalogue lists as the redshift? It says 0.41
